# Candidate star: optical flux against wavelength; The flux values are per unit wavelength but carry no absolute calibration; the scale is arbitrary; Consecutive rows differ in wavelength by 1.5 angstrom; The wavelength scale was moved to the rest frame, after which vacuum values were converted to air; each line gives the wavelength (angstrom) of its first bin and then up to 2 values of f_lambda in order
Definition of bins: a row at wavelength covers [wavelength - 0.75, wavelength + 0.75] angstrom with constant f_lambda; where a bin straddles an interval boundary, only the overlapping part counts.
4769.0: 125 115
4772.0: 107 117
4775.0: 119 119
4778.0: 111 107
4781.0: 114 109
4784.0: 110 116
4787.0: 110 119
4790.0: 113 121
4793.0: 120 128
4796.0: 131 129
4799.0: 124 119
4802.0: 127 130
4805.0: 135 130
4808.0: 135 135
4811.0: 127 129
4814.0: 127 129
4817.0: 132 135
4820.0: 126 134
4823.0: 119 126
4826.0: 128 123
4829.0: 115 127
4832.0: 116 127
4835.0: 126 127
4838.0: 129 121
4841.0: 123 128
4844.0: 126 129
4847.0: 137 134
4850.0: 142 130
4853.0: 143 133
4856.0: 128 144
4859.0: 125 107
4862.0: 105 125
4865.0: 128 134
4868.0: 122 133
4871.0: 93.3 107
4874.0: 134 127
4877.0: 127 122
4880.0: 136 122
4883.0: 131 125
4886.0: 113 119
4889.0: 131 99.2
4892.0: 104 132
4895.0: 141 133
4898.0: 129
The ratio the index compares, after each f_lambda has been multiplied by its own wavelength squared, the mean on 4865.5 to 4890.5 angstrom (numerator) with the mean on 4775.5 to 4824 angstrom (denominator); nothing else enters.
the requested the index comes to 1.03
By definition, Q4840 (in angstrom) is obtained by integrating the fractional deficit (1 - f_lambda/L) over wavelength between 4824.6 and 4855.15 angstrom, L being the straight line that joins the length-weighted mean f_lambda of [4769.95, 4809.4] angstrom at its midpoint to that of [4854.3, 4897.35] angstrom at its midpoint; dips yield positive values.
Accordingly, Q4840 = -1.5 angstrom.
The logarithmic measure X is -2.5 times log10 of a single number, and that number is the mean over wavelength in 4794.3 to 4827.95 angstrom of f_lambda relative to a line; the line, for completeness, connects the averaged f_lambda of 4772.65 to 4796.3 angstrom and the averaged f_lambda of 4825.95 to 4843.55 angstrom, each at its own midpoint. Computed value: -0.07 mag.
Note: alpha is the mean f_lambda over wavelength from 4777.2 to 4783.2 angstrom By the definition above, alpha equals 110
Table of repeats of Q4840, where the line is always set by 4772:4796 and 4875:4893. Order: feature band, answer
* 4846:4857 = -1.45 angstrom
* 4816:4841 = -1.56 angstrom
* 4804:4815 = -1.30 angstrom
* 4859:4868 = -0.01 angstrom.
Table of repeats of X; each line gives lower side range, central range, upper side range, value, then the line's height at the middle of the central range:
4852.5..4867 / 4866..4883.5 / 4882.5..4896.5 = 0.01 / 124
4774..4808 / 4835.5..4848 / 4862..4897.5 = -0.05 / 122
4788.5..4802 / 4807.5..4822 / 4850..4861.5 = -0.05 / 125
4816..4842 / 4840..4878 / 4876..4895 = -0.02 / 124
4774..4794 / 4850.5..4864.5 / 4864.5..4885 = -0.04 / 122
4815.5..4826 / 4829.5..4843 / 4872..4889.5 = 0.03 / 128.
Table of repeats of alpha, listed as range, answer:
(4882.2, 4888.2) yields 122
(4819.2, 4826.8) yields 127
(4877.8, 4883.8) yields 128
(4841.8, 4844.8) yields 127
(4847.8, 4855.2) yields 136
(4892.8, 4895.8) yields 137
